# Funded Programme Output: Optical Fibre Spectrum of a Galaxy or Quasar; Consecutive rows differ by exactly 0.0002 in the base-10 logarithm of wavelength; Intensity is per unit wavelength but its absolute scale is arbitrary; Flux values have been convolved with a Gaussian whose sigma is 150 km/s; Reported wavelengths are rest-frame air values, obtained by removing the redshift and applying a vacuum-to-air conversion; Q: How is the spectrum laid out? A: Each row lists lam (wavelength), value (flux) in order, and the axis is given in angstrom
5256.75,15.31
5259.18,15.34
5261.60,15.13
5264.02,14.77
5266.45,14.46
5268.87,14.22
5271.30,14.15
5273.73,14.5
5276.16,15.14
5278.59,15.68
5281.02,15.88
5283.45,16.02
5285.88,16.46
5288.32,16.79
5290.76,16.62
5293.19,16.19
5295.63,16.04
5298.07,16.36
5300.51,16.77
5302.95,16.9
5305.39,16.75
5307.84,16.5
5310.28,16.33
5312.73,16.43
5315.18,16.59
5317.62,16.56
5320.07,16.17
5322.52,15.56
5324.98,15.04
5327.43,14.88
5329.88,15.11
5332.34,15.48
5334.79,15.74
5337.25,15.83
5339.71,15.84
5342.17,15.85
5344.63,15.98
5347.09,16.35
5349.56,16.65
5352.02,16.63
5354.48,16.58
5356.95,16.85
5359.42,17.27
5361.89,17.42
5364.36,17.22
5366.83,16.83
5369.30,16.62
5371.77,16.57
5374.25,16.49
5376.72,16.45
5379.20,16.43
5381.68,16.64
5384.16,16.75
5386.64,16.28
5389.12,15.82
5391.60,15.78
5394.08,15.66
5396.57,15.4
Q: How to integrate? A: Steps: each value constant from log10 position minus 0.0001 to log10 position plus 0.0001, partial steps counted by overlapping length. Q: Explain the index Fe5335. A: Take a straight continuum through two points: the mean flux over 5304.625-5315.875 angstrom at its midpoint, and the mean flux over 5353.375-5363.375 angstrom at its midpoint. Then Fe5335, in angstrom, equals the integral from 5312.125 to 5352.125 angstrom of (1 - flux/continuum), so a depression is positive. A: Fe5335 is 2.01 angstrom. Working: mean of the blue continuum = 16.5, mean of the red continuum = 17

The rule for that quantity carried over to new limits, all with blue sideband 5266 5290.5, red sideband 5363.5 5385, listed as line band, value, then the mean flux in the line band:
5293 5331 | -0.7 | 16.1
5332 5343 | 0.3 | 15.8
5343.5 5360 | -0.2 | 16.6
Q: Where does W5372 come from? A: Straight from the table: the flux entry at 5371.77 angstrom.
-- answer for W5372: 16.57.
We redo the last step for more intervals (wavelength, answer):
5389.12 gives 15.82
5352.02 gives 16.63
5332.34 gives 15.48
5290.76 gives 16.62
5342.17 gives 15.85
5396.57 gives 15.4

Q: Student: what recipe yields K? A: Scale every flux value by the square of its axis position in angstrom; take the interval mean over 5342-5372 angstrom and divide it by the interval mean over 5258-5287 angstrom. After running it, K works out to 1.1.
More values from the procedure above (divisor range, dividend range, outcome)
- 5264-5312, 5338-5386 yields 1.08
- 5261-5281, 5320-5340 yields 1.07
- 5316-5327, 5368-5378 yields 1.07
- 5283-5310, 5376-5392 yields 1.02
